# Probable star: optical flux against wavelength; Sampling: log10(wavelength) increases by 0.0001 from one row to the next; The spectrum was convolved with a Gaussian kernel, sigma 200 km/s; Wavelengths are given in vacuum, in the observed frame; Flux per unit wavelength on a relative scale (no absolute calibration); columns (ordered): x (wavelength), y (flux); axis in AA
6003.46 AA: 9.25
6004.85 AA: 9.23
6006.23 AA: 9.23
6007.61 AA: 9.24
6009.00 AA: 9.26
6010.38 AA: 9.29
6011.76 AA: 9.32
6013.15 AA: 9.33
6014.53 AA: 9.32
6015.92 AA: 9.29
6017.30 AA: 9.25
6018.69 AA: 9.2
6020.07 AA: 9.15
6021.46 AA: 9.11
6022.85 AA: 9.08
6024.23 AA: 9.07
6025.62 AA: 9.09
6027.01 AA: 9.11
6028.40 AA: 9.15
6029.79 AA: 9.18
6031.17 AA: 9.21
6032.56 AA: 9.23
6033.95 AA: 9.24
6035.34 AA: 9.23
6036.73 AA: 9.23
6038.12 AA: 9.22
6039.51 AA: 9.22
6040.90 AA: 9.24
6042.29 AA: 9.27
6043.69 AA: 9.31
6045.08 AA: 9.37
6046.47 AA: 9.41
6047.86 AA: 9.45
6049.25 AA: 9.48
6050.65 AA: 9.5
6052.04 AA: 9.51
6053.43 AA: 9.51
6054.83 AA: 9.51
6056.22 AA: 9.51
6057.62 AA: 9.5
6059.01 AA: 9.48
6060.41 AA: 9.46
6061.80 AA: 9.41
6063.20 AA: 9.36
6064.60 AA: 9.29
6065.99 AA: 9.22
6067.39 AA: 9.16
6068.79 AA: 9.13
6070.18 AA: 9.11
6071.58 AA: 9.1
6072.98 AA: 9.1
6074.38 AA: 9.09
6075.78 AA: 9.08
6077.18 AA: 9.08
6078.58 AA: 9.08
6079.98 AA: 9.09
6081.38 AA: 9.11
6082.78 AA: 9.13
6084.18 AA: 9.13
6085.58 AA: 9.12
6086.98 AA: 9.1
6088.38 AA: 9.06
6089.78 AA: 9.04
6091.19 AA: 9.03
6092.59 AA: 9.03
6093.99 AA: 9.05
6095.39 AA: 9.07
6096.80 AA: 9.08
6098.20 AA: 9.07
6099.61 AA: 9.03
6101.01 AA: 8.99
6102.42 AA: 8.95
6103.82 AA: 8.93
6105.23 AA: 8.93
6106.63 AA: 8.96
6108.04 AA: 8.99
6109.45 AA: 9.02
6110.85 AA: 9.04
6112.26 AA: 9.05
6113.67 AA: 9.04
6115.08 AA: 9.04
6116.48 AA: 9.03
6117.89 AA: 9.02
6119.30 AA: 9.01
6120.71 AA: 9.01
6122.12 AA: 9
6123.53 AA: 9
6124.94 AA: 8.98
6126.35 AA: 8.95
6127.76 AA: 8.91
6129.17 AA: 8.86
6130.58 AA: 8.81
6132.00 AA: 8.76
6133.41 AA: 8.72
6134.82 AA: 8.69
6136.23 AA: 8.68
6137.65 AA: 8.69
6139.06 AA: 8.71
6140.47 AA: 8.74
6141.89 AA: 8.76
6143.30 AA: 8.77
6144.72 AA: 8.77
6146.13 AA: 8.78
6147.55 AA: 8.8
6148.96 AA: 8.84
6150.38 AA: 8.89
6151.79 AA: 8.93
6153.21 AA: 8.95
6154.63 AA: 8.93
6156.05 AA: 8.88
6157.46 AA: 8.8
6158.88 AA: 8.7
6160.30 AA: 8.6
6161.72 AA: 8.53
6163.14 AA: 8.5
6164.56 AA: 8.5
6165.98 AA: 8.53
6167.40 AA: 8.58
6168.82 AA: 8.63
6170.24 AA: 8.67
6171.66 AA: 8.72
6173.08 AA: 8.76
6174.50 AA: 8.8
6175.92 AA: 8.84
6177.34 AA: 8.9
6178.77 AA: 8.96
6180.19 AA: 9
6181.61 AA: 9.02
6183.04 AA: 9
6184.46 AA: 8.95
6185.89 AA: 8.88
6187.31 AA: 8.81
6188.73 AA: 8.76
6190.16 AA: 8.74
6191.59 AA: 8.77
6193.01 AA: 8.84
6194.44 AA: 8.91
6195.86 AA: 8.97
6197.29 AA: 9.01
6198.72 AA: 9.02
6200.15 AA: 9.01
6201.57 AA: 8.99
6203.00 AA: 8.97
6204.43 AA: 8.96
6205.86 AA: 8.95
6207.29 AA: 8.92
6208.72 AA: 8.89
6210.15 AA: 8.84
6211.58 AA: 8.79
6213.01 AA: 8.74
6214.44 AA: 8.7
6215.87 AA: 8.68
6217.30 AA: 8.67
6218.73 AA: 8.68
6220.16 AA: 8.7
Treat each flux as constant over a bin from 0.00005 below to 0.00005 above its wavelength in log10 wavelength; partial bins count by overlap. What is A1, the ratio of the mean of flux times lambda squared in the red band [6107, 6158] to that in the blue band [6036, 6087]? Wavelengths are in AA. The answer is 0.98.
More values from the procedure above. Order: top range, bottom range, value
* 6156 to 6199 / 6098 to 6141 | 1.00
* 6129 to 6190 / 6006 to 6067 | 0.98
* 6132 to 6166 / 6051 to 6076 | 0.97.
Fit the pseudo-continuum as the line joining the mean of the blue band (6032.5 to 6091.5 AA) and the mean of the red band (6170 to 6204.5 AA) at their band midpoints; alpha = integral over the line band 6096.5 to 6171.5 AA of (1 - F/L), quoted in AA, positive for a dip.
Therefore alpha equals 1.66 AA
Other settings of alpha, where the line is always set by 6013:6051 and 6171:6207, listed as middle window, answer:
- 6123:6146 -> 0.57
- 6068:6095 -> 0.15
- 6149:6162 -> 0.24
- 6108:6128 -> 0.11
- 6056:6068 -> -0.25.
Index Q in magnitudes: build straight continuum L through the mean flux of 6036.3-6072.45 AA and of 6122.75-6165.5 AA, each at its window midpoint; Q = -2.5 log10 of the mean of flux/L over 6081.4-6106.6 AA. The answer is 0.01 mag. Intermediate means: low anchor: 9.34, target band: 9.05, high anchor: 8.78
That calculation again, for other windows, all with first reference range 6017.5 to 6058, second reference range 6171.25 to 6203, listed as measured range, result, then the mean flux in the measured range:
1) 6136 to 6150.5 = 0.03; 8.76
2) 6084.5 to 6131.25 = 0.01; 9.01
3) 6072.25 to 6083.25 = 0.01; 9.09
